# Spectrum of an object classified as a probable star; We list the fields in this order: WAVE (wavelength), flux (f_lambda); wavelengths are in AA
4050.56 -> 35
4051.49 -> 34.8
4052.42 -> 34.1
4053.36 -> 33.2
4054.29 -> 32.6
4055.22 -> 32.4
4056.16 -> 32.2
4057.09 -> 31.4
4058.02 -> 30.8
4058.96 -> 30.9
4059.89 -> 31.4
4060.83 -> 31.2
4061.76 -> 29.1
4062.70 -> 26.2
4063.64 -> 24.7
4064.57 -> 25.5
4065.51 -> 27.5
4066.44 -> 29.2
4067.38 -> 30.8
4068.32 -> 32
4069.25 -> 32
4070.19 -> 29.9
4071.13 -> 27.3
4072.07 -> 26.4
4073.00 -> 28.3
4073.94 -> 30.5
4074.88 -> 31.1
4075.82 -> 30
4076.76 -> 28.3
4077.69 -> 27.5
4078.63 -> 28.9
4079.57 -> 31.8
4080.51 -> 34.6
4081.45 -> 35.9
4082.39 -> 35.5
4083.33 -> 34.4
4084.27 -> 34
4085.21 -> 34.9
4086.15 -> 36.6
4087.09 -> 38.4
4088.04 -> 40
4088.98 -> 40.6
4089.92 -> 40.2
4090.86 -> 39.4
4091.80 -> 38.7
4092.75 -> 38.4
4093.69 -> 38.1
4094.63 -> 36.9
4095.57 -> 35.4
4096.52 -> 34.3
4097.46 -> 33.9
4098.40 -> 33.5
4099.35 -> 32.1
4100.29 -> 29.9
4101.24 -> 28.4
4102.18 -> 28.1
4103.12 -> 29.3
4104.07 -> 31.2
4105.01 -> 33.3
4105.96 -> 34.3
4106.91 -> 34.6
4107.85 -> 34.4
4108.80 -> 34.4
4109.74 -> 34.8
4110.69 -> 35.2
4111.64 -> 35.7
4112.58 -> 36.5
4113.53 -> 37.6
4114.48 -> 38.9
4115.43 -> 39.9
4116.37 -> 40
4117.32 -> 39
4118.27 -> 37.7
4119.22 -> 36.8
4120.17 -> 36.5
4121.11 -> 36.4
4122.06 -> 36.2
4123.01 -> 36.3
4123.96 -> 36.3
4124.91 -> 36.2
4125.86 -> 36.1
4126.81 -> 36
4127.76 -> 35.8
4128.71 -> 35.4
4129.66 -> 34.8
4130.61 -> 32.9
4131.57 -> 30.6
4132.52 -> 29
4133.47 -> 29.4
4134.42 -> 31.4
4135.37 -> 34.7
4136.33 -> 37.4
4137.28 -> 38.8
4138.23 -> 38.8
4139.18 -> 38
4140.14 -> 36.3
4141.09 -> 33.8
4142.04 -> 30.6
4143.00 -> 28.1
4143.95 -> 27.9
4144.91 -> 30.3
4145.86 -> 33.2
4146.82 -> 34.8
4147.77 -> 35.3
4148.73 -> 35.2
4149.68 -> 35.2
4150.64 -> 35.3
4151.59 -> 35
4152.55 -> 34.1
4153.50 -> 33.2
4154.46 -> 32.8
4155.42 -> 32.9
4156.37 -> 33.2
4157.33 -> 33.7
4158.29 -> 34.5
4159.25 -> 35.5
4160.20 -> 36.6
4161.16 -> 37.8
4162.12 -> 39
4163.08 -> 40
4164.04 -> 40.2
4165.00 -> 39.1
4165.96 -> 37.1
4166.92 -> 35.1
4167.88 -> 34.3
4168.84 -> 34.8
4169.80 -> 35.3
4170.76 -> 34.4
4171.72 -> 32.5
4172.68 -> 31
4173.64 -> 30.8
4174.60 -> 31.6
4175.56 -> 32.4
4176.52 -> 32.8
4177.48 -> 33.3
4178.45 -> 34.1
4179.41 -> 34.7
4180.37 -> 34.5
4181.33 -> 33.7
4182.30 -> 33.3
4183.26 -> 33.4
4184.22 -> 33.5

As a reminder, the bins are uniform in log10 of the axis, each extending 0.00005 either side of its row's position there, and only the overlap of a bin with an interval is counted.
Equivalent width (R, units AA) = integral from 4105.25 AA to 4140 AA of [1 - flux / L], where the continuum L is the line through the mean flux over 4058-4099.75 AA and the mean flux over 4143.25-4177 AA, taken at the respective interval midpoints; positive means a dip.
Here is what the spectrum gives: -2.2 AA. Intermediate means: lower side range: 32.6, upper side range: 34.4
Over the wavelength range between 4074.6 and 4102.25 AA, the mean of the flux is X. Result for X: 34.4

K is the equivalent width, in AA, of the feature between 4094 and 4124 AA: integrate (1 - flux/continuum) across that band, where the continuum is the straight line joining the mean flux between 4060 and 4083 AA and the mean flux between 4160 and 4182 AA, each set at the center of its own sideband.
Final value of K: -3.0 AA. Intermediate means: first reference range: 29.8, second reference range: 35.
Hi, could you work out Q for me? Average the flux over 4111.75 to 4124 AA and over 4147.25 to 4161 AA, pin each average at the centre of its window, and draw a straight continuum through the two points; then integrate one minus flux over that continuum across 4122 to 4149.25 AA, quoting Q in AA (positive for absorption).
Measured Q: 1.5 AA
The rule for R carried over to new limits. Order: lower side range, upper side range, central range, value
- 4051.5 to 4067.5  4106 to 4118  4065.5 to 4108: 0.6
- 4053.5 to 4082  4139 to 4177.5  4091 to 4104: -0.9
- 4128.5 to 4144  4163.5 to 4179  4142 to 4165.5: -0.5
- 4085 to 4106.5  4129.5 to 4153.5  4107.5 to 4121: -1.0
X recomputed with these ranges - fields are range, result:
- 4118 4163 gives 34.6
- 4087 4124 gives 35.8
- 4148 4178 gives 34.8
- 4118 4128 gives 36.4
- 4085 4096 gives 38.2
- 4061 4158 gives 33.7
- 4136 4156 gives 34.1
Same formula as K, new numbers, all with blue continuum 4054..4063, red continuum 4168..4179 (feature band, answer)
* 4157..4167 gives -1.3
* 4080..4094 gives -2.6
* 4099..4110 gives -0.1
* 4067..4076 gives 0.4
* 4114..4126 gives -2.0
